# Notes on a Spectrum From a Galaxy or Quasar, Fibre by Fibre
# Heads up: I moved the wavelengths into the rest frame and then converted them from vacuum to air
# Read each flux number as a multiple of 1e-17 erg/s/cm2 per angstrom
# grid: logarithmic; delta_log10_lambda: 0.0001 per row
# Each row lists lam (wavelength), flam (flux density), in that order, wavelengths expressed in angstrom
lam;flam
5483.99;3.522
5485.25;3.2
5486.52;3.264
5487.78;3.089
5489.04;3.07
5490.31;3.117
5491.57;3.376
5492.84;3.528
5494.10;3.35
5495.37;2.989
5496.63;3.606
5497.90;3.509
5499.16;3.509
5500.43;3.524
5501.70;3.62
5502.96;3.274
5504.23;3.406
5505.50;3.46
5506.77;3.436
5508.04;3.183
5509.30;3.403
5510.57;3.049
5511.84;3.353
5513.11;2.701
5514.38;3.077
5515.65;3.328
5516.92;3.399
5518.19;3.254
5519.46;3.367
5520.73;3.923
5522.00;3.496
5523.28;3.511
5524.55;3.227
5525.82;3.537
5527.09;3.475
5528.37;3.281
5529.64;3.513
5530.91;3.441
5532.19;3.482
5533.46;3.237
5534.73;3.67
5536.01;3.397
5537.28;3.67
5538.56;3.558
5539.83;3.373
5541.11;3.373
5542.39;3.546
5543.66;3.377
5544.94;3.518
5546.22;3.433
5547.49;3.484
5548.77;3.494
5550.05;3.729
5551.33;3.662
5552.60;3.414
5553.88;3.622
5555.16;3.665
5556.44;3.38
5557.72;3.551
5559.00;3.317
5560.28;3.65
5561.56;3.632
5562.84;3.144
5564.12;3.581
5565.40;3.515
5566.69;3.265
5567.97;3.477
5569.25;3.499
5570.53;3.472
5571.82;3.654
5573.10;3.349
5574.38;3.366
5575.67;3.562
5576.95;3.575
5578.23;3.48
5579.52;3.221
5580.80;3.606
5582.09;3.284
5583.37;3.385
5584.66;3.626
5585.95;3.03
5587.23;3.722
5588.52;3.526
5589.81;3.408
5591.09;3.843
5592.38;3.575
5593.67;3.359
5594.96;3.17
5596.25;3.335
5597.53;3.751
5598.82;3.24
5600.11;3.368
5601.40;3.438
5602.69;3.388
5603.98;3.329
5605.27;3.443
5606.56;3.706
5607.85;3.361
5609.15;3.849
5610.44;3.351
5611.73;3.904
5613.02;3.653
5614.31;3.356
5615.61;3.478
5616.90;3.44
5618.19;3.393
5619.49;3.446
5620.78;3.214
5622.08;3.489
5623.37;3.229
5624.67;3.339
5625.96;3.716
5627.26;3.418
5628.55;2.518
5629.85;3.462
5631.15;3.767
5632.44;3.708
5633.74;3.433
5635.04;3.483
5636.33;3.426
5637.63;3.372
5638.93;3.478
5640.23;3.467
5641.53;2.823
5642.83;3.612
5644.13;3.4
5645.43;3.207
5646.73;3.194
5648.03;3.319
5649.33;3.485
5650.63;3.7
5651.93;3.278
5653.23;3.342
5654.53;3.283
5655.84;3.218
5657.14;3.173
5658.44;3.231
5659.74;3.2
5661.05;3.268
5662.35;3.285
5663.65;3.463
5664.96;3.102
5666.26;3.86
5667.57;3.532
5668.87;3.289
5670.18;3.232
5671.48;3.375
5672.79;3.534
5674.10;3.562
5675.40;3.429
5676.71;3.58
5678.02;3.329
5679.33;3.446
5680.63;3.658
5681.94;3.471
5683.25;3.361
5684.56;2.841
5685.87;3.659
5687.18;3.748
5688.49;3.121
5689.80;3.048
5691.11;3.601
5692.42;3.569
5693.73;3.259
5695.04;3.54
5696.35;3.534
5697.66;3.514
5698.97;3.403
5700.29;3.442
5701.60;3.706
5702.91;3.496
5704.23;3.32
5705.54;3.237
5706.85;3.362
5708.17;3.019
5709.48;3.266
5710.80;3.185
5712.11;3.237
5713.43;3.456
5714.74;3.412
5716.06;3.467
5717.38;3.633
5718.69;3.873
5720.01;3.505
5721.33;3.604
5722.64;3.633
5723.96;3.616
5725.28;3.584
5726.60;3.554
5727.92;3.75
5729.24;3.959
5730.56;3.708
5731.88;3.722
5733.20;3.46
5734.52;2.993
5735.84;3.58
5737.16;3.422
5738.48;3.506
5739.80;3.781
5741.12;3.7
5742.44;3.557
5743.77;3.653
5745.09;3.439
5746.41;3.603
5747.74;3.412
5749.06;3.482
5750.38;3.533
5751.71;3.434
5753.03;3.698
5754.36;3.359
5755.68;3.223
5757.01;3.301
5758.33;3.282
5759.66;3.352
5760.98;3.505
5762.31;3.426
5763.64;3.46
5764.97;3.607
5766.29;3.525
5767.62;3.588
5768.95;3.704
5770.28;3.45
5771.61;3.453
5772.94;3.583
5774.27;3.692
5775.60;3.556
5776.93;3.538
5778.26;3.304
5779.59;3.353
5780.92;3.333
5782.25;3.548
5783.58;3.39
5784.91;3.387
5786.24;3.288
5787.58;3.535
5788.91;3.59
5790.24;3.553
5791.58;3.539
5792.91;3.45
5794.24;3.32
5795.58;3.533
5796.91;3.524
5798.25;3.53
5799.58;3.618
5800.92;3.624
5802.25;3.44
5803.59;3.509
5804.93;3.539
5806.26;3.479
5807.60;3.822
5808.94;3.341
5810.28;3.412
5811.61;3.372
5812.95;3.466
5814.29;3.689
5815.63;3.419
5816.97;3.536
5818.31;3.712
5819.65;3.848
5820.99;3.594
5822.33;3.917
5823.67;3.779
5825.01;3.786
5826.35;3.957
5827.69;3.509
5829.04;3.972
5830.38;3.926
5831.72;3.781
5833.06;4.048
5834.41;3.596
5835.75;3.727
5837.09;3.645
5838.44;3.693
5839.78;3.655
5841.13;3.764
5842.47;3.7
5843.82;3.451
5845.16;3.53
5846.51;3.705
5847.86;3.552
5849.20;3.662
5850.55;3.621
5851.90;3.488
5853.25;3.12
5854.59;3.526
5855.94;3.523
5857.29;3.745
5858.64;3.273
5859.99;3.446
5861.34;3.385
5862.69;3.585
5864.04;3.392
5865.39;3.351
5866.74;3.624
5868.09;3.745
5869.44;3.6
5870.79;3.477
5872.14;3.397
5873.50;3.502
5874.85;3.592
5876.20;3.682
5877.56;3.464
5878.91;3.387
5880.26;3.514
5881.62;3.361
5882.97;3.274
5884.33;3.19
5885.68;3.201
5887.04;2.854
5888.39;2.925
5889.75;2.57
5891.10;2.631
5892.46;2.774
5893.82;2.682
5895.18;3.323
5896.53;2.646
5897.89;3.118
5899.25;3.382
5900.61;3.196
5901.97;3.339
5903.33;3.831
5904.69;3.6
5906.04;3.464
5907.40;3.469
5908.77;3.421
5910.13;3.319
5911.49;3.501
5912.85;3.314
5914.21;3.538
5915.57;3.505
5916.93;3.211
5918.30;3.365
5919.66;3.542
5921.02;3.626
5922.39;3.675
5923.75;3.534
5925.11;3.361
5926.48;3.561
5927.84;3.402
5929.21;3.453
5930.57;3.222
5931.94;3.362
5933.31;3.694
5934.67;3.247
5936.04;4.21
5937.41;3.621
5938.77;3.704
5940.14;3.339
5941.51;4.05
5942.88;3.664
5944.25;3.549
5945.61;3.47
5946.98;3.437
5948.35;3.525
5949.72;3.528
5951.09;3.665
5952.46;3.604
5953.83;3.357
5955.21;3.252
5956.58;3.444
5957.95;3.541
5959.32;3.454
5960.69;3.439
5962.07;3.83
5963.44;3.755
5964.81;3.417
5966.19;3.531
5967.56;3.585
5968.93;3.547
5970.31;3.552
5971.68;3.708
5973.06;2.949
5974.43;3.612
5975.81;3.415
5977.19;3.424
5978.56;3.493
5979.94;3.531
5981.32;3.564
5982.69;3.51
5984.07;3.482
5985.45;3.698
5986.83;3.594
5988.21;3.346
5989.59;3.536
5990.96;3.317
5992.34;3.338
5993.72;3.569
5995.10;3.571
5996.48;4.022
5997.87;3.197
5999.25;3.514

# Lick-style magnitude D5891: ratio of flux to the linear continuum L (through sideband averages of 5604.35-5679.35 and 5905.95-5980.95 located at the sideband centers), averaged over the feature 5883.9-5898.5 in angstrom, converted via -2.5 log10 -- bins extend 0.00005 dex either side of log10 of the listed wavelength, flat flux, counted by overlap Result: 0.203 mag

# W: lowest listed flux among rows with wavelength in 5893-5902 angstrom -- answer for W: 2.646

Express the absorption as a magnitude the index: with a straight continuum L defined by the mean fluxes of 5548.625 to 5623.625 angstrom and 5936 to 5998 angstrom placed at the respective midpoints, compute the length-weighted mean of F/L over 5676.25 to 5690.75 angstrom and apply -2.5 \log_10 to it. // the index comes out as 0.03 mag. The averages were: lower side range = 3.48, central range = 3.39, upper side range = 3.54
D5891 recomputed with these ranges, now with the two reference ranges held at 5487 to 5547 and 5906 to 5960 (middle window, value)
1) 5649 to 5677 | 0.01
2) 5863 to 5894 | 0.07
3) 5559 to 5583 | -0.02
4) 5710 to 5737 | -0.03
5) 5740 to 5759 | -0.01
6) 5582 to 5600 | -0.01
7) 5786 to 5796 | -0.01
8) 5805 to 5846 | -0.06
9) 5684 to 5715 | 0.02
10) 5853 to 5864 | 0.01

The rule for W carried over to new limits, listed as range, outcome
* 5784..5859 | 3.12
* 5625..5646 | 2.518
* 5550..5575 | 3.144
